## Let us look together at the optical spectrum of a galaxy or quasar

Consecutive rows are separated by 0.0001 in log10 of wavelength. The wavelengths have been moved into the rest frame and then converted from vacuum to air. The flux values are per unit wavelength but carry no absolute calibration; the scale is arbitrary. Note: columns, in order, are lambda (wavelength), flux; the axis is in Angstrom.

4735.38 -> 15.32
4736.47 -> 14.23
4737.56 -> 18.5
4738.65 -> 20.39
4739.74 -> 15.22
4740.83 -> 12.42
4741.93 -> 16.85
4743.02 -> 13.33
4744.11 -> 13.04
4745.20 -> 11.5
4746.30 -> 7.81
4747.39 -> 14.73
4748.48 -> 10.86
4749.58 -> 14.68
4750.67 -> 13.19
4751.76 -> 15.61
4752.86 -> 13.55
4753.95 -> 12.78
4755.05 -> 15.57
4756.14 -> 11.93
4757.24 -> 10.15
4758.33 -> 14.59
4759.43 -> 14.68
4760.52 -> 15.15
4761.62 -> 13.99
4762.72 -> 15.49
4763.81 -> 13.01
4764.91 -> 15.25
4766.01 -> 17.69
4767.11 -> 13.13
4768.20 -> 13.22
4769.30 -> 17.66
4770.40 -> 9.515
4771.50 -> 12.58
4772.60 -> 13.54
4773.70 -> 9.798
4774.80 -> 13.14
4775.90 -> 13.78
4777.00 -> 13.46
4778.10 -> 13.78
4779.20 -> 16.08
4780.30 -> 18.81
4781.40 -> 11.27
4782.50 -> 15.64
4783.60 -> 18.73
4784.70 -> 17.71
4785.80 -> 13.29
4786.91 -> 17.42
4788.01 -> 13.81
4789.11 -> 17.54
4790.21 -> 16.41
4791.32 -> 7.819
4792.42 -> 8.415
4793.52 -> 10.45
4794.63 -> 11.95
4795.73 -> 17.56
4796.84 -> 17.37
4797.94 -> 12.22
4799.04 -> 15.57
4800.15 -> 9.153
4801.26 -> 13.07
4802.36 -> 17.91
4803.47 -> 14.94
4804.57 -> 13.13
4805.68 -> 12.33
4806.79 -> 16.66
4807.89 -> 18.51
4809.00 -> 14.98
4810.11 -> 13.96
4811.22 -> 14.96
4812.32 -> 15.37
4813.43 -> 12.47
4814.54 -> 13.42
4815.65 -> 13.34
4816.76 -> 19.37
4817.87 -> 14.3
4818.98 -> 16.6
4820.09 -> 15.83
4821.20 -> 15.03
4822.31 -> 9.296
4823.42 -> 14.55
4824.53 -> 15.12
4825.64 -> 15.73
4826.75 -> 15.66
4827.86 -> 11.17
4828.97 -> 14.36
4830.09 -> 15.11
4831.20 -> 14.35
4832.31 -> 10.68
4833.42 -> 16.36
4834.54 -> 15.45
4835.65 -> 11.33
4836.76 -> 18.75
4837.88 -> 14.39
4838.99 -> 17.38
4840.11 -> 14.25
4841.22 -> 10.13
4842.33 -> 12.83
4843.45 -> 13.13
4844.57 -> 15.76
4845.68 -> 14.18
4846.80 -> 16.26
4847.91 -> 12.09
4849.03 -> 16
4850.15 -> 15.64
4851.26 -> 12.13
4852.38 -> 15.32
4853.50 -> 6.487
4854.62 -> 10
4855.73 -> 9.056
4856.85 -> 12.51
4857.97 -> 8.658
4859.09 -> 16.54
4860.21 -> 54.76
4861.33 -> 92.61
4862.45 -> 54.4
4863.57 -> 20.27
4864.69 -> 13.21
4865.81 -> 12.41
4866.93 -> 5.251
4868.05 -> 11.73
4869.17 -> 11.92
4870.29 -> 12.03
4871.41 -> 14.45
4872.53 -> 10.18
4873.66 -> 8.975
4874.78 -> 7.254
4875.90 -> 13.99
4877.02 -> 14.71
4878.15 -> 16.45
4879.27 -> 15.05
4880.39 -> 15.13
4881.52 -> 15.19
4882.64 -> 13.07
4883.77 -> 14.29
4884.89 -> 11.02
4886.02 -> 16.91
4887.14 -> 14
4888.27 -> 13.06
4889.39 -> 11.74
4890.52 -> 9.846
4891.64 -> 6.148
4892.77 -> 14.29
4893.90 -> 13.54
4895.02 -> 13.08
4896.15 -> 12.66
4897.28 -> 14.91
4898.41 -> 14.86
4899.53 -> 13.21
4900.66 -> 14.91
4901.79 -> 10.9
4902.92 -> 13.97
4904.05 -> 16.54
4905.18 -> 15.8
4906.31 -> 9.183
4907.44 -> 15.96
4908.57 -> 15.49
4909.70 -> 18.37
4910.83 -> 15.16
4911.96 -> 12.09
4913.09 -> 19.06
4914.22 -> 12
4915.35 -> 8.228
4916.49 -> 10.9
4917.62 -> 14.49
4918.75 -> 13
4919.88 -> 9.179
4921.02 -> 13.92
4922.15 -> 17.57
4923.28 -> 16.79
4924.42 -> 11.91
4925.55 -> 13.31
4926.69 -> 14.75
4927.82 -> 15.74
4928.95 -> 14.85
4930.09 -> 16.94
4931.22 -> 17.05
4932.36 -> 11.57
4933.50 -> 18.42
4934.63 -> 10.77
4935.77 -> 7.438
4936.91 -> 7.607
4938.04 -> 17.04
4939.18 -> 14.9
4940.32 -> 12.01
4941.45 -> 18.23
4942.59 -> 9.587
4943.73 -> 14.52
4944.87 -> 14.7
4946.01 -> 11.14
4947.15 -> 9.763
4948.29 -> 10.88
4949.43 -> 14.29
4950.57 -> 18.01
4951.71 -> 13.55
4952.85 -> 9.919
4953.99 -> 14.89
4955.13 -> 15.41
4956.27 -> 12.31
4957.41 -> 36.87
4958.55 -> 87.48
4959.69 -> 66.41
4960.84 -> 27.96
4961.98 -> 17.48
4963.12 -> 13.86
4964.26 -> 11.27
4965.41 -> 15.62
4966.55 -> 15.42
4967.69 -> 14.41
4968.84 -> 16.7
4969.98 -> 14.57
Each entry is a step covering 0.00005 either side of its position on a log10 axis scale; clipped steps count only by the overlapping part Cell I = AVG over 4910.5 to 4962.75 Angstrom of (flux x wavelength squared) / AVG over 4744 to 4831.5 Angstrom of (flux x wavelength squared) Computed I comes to 1.30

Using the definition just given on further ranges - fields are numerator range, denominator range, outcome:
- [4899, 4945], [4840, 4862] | 0.74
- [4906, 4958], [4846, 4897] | 0.89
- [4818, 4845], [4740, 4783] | 1.08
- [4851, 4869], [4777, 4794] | 1.58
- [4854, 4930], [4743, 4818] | 1.16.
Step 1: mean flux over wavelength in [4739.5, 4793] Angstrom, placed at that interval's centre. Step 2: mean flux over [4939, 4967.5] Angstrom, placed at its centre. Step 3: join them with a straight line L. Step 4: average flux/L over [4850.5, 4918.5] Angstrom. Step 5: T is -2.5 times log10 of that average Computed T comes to 0.14 mag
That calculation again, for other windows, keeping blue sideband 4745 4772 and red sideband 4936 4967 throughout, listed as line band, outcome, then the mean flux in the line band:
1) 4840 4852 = 0.17 mag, 13.9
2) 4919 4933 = 0.28 mag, 14.4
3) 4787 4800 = 0.08 mag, 13.6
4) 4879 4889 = 0.23 mag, 14.1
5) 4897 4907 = 0.29 mag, 13.8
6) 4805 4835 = 0.06 mag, 14.6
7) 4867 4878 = 0.42 mag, 11.6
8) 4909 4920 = 0.34 mag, 13.4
